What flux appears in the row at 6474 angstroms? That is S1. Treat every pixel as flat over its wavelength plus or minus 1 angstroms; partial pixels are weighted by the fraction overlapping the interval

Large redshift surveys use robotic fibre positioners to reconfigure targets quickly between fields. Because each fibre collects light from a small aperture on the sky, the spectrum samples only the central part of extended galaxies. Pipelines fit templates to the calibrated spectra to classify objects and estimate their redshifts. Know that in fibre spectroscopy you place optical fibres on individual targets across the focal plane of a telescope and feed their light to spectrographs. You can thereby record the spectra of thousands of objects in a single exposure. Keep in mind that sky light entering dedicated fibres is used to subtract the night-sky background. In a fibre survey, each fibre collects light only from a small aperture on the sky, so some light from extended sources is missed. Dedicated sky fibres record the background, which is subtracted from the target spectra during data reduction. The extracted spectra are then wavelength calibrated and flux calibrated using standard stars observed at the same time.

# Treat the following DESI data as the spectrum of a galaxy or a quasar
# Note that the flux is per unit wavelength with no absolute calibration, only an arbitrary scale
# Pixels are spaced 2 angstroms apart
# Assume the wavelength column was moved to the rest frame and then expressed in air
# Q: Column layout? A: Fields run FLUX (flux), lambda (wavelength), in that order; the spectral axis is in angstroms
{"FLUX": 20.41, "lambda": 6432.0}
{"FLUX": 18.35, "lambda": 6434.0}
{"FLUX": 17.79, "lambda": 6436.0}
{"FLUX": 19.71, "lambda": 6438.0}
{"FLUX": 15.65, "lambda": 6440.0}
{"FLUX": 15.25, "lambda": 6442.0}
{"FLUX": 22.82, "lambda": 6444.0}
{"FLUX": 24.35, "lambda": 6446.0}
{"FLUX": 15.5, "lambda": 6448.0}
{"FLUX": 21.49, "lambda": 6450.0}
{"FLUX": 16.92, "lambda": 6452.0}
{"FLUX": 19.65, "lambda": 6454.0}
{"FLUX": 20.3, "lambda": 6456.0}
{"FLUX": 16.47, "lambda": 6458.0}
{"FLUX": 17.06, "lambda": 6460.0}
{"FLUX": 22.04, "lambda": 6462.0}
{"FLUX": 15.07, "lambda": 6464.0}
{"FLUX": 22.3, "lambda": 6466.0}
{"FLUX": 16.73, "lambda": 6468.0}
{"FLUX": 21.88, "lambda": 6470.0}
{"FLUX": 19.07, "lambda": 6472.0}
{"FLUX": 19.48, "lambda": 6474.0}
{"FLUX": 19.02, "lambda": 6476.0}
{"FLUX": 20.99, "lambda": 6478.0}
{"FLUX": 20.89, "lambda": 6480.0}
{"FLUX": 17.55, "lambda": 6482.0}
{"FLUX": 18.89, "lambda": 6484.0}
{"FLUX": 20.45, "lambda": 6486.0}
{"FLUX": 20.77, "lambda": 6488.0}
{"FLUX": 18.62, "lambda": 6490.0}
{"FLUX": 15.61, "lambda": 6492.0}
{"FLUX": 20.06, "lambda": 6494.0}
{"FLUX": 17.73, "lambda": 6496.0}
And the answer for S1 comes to 19.48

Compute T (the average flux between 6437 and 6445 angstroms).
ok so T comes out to 18.4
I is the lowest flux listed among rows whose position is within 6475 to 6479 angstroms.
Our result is 19.02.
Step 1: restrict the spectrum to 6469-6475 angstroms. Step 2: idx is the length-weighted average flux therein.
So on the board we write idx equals 20.1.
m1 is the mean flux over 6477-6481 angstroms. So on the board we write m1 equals 20.9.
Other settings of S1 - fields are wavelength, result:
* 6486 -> 20.45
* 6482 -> 17.55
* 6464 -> 15.07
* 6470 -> 21.88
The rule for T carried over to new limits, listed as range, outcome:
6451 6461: 18.1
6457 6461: 16.8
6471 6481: 19.9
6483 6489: 20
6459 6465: 18.1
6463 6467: 18.7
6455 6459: 18.4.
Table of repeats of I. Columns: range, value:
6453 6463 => 16.47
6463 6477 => 15.07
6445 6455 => 15.5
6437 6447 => 15.25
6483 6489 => 18.89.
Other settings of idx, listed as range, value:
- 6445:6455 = 19.6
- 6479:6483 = 19.2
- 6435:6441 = 17.7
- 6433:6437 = 18.1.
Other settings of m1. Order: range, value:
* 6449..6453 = 19.2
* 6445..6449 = 19.9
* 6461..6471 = 19.6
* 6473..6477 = 19.2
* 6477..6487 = 19.8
